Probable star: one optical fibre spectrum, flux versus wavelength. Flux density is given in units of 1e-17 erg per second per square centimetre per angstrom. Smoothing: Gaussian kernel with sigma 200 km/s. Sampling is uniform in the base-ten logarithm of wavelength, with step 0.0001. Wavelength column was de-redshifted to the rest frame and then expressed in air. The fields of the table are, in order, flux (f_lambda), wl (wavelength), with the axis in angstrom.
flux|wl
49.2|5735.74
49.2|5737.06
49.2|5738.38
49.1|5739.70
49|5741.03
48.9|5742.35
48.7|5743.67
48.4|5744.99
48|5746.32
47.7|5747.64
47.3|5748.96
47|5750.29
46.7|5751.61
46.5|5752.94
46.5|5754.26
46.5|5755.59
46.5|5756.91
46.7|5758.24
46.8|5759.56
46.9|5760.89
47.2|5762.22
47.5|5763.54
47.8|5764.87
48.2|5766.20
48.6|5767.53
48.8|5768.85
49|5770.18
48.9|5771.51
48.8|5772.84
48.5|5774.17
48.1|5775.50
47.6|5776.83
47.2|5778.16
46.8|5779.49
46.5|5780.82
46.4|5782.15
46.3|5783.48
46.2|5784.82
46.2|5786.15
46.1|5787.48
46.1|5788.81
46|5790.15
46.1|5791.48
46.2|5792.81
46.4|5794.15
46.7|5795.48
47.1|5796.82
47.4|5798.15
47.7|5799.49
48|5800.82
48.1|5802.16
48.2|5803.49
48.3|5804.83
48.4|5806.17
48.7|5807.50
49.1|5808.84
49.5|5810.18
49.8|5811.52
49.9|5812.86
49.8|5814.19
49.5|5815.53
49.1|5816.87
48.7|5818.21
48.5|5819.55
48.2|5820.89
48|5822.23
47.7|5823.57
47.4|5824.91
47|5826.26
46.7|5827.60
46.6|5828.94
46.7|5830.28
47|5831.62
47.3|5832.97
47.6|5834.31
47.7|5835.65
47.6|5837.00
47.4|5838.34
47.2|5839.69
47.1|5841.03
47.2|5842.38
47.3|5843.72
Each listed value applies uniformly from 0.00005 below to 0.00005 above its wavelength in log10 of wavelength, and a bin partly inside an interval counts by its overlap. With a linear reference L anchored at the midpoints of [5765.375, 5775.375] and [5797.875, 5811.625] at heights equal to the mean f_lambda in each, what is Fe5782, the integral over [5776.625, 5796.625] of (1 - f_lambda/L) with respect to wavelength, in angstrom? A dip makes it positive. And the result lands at 0.9 angstrom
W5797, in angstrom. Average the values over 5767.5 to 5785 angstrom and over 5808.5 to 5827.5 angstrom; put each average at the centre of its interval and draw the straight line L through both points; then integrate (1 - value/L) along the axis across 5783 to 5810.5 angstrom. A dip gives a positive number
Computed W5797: 0.5 angstrom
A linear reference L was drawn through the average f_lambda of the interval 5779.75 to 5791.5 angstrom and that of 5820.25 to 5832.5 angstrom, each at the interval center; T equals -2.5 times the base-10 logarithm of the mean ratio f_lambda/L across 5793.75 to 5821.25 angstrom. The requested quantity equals -0.04 mag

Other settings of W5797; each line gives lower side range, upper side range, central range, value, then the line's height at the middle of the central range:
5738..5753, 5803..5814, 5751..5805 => 1.5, 48.6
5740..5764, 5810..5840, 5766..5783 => -0.1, 47.6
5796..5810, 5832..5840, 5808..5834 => -0.3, 47.7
